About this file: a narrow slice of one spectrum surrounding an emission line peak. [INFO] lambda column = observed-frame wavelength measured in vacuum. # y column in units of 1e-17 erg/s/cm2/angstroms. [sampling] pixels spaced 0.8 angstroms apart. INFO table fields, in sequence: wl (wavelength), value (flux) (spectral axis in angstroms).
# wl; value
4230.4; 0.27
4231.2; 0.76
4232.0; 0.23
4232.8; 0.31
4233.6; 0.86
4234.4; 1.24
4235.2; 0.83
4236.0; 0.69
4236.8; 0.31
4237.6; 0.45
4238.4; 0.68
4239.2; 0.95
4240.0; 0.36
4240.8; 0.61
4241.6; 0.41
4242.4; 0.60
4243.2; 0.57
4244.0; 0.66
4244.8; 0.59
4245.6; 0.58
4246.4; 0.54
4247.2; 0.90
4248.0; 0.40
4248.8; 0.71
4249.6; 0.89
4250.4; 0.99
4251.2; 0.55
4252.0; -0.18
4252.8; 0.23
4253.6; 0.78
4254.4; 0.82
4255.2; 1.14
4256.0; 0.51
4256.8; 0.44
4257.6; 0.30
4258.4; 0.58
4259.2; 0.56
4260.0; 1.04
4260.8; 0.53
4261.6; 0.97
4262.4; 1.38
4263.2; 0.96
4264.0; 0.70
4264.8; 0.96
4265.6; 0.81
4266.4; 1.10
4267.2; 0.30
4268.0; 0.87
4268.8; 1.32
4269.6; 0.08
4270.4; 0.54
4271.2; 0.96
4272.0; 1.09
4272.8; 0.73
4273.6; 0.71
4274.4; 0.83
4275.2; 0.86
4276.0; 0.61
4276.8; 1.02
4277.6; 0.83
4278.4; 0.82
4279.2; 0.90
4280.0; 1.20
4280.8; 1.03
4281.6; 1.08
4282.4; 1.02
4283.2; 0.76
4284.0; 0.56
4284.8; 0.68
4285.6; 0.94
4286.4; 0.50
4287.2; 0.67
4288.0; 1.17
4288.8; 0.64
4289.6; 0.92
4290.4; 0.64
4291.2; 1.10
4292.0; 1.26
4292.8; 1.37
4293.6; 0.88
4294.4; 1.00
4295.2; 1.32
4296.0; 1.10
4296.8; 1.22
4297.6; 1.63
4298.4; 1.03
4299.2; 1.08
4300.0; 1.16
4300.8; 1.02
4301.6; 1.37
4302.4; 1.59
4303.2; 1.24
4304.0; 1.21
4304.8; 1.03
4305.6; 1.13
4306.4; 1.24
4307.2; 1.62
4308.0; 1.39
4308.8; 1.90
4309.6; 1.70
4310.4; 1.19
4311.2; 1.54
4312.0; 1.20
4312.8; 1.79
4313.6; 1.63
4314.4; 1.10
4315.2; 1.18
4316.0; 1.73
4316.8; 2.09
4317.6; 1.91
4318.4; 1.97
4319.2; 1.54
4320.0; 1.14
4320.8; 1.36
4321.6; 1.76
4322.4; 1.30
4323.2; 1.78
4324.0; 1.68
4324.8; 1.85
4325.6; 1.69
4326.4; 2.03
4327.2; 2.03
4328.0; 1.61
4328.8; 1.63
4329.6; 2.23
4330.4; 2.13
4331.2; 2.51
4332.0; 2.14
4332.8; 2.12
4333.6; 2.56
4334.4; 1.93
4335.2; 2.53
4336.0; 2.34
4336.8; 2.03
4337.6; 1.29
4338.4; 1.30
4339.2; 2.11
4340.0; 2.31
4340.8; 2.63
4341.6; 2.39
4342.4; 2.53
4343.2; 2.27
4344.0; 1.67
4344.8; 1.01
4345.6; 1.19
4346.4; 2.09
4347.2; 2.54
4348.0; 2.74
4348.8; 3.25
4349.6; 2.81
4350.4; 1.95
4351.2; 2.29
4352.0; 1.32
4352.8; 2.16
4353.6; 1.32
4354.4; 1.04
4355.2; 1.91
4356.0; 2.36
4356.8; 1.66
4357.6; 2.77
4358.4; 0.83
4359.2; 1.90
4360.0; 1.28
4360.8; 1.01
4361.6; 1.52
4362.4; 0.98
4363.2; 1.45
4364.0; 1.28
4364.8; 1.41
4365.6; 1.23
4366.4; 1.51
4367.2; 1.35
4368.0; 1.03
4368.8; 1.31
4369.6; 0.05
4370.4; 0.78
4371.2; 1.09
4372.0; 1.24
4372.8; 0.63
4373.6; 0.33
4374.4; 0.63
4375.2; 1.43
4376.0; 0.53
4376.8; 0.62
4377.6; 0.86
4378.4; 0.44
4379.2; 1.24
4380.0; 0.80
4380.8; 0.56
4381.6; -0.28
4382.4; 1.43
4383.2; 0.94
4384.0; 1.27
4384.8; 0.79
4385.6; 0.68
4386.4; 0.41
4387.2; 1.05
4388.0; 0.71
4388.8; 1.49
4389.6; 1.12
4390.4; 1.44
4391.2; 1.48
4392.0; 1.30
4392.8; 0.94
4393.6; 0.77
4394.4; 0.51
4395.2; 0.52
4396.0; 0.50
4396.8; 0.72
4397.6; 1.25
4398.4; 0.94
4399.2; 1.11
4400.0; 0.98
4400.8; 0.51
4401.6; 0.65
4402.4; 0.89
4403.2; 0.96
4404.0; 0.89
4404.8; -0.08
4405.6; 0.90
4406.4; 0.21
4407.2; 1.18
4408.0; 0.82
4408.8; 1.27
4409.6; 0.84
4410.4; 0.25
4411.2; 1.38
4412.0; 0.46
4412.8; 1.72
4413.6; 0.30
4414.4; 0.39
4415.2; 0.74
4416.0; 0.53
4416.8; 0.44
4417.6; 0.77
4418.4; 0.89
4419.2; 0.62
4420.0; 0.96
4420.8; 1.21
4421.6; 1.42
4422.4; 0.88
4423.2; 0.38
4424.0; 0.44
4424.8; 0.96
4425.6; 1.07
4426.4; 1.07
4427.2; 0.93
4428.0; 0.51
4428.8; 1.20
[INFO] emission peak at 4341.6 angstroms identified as C IV 1549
